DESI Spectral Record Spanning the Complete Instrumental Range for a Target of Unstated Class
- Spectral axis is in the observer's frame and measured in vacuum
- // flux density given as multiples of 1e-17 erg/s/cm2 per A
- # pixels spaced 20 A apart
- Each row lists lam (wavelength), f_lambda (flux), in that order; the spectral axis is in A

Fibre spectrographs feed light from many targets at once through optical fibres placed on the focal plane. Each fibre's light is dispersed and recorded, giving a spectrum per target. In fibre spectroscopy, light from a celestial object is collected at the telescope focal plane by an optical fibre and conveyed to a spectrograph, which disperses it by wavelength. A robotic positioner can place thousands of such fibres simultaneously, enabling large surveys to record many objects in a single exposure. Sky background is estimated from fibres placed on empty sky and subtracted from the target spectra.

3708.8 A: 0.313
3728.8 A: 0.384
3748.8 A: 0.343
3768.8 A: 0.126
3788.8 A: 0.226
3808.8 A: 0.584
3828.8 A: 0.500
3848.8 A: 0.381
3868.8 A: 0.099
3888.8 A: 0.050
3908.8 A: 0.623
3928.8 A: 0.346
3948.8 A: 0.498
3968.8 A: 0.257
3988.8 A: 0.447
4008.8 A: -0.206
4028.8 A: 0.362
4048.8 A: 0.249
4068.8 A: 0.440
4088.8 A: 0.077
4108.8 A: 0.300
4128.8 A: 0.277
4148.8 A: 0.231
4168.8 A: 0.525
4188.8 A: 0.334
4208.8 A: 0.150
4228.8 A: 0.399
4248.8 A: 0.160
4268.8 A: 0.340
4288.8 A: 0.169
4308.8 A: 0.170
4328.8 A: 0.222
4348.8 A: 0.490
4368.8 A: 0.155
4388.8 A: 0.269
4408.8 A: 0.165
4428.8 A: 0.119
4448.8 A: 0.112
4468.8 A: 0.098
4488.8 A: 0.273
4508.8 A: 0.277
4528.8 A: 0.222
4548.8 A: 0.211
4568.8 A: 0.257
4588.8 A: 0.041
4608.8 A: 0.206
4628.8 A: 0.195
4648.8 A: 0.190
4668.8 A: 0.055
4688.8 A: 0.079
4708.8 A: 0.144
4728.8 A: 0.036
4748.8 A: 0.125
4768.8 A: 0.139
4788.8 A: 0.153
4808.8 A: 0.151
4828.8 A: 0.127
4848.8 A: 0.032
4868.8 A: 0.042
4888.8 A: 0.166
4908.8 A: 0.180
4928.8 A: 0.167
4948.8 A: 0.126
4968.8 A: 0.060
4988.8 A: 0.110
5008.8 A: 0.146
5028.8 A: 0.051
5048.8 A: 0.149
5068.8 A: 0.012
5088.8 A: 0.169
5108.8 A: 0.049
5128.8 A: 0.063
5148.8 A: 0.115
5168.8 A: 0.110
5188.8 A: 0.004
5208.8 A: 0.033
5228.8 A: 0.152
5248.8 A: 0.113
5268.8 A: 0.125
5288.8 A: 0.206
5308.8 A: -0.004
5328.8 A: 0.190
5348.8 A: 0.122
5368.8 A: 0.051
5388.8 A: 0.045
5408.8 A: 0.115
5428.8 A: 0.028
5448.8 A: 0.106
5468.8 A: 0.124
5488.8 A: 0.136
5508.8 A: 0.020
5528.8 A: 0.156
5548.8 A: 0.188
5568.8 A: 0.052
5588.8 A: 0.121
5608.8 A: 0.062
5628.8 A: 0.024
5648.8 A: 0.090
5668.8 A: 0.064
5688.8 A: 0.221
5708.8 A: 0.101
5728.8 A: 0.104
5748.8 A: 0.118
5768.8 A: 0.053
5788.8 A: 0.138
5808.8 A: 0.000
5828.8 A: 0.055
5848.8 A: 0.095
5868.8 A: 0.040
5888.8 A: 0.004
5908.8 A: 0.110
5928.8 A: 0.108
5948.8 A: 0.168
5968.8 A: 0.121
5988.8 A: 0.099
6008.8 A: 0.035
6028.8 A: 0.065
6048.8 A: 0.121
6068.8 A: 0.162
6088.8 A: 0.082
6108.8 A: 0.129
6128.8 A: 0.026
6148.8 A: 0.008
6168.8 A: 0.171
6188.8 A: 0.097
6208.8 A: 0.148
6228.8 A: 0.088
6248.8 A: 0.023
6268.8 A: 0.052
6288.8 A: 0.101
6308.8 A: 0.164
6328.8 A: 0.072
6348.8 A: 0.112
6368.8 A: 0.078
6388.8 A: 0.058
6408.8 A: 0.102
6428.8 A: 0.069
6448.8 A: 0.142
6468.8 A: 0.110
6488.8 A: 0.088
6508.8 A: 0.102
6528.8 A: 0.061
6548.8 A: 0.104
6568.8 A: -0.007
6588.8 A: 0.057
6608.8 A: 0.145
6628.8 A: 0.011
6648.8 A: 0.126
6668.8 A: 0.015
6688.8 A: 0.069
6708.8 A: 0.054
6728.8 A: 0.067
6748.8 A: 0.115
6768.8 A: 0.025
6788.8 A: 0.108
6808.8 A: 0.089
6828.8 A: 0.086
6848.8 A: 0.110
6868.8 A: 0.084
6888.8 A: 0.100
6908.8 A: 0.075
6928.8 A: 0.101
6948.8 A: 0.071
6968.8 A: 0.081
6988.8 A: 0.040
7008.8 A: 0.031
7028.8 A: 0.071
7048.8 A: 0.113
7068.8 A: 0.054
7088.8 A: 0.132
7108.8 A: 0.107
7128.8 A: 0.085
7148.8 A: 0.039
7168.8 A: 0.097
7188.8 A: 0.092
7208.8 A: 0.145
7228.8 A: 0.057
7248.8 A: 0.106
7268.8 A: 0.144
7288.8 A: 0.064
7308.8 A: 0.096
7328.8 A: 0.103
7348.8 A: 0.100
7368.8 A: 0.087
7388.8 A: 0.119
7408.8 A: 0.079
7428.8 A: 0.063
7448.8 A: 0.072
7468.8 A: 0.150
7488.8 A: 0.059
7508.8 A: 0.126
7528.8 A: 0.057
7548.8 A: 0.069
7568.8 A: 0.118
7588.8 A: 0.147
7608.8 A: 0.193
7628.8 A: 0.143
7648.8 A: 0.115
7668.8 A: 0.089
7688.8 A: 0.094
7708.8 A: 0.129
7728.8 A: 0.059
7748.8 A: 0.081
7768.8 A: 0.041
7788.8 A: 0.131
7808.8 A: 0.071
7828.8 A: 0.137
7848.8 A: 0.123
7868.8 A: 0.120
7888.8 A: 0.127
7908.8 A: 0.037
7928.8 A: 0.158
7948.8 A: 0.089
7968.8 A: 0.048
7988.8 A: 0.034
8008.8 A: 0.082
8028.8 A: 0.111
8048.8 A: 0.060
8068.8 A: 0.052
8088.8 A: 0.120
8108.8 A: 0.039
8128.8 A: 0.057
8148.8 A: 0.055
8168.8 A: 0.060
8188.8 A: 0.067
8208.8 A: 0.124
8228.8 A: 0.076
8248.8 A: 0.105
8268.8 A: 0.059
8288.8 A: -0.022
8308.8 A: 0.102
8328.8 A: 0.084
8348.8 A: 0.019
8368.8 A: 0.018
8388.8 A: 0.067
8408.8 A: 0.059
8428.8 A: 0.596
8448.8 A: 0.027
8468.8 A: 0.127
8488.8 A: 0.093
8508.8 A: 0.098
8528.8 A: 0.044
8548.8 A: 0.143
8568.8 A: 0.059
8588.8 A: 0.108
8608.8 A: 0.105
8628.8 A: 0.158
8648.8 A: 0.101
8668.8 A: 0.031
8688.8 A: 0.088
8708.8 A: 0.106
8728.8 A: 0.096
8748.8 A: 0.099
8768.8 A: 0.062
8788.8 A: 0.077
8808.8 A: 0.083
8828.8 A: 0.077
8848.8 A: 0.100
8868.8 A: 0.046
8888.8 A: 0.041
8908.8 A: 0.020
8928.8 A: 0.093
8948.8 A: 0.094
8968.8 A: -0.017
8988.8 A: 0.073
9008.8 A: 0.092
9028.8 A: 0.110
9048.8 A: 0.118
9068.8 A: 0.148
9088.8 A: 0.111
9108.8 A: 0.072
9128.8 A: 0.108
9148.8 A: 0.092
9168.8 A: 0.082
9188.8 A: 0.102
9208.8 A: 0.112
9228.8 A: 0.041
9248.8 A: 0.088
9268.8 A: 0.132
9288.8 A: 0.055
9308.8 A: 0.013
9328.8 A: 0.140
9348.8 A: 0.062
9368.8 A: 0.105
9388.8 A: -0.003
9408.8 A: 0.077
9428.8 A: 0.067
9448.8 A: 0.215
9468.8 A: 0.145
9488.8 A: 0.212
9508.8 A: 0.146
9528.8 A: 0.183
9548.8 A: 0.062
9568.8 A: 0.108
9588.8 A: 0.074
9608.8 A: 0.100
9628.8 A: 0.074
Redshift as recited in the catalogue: 1.261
